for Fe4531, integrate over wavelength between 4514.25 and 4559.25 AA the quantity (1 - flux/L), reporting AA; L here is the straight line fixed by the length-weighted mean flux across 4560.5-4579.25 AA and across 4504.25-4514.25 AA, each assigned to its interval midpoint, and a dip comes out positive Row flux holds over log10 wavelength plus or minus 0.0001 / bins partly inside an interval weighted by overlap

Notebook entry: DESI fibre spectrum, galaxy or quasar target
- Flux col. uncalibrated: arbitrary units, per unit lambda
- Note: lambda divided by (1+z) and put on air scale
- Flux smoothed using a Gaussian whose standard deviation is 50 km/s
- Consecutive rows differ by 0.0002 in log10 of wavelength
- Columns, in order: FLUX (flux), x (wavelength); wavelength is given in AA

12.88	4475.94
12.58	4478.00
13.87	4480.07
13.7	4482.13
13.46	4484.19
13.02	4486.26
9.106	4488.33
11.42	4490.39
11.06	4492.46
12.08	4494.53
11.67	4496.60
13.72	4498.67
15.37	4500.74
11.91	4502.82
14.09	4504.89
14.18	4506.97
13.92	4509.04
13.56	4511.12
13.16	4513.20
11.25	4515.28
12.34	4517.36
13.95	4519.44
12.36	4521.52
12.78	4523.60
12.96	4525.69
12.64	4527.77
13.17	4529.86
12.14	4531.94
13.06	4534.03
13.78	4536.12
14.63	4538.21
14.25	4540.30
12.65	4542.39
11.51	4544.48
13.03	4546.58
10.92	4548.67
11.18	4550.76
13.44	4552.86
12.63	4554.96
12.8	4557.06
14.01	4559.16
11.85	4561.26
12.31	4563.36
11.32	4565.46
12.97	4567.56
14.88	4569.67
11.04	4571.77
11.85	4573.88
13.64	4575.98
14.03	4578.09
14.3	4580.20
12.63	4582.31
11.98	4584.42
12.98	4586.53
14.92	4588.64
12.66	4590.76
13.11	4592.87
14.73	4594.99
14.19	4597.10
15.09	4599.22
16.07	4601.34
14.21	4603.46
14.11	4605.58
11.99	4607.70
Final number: 1.68 AA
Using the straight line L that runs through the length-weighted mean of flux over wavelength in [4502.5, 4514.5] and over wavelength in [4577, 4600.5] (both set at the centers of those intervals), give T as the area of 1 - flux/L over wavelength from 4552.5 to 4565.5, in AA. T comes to 0.91 AA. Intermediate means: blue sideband 13.5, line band 12.7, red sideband 13.7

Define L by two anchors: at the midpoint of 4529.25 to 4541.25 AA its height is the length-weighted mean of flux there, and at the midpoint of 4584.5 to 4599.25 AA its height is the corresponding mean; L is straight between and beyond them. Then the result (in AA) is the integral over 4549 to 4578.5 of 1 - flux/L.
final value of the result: 2.15 AA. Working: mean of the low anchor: 13.5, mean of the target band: 12.6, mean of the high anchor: 13.7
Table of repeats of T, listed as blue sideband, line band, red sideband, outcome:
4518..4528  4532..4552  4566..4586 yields 0.3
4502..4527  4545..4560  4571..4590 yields 0.6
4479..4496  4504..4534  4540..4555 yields -1.8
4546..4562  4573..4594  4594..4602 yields 1.4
